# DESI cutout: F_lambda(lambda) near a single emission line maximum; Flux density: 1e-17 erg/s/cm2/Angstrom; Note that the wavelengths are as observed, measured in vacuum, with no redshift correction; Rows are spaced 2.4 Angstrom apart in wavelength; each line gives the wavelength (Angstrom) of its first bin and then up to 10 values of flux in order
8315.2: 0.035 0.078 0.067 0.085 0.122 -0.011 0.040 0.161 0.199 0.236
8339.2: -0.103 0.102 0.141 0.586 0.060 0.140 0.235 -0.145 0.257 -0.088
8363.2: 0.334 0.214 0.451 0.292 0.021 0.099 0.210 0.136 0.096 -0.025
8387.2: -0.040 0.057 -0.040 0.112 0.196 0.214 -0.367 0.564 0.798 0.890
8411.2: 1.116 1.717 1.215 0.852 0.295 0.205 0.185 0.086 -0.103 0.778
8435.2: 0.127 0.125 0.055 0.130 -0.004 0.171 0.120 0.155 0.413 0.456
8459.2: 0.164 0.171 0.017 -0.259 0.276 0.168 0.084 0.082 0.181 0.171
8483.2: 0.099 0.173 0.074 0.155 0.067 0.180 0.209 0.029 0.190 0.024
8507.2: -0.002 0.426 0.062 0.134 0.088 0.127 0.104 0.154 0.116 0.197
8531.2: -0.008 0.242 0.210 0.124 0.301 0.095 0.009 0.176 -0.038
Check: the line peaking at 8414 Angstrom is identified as [O II]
